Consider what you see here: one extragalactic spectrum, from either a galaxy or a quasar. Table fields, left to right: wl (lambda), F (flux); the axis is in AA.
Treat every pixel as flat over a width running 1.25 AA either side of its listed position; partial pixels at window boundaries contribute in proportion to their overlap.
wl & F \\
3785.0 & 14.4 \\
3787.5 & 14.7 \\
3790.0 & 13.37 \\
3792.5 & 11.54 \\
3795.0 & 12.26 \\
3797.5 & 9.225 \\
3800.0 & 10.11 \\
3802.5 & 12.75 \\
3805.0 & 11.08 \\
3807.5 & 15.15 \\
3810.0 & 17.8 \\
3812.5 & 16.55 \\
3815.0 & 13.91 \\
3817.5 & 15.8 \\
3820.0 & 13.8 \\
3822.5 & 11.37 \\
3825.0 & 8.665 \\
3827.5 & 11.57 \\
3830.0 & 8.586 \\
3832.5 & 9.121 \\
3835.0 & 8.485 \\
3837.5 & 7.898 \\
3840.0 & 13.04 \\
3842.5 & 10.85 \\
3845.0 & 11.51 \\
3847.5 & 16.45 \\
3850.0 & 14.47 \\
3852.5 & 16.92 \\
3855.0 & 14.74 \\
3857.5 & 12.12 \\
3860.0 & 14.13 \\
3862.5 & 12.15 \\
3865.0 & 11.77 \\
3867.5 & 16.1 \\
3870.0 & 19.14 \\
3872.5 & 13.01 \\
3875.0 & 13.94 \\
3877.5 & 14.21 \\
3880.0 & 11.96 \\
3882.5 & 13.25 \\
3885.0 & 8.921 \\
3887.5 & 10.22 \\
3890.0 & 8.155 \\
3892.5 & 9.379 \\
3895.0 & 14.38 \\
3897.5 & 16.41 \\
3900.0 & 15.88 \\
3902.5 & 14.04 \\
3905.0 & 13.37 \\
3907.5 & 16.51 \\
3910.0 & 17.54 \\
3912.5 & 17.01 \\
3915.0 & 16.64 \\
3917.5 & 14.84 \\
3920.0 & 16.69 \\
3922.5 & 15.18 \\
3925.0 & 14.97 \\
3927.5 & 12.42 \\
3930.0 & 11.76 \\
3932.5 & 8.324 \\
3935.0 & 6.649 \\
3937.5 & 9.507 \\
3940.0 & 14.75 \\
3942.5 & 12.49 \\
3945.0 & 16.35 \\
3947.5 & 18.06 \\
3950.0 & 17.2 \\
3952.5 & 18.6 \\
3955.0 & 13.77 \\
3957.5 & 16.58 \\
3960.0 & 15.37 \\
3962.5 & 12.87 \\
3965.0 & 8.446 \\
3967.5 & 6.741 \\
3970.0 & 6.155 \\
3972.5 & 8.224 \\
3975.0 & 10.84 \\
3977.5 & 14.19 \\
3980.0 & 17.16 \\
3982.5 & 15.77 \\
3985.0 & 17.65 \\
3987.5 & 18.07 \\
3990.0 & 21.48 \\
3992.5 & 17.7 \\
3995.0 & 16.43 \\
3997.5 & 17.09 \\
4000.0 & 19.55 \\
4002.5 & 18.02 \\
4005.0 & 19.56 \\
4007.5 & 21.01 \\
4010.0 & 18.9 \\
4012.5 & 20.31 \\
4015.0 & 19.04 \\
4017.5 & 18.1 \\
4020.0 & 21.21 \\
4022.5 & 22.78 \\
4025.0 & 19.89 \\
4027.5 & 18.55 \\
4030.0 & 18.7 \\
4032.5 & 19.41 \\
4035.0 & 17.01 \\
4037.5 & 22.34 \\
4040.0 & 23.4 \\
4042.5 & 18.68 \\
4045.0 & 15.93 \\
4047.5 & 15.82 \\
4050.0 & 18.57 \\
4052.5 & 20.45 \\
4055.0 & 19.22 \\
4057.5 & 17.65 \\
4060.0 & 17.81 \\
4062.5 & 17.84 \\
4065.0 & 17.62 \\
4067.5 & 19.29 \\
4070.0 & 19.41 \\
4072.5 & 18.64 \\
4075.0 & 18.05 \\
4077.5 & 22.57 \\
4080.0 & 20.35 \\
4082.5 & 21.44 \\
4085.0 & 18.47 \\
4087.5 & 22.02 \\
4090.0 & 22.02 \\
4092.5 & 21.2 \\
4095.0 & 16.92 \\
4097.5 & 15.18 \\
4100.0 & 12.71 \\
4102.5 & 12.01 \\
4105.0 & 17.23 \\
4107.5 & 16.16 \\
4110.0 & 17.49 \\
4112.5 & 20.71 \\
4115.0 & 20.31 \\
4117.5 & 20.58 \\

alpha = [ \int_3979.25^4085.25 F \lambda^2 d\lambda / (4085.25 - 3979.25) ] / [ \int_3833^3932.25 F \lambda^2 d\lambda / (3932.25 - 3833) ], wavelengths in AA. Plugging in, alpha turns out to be 1.5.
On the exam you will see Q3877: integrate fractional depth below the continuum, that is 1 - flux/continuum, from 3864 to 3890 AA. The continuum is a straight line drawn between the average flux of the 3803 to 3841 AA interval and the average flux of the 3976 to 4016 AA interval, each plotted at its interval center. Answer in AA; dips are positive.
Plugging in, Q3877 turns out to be 1.9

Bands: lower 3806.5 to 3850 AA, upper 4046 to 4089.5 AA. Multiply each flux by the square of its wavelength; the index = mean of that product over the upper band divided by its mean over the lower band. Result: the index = 1.7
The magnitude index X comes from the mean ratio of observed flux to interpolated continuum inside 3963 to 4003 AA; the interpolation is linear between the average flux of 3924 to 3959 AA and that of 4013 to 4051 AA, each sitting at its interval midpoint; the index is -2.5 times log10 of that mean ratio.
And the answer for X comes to 0.14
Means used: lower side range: 13.7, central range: 14.5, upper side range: 19.3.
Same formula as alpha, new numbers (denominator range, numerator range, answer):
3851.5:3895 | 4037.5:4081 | 1.61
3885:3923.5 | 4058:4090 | 1.49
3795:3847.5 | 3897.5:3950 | 1.26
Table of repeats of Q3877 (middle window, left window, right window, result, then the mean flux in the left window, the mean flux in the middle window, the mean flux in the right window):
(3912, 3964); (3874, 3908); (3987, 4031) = 3.8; 12.8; 14.2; 19.3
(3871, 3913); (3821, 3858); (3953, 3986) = -4.4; 11.7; 13.4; 12.7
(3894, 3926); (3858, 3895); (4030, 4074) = -4.3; 12.6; 15.7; 18.8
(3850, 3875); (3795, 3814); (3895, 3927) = 0.1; 13.2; 14.4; 15.6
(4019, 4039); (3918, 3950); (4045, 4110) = -4.1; 13.3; 20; 18.3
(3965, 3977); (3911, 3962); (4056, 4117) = 5.4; 14.4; 8.42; 18.5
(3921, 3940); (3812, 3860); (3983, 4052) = 5.1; 12.4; 11.6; 19.1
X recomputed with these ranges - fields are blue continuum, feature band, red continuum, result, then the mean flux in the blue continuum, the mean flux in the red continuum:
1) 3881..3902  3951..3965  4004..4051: 0.06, 12.1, 19.4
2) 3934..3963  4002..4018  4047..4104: -0.18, 14.5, 18.5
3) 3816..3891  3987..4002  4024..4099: -0.09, 12.4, 19.1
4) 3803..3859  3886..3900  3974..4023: 0.22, 12.7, 18.2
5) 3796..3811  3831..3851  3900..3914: 0.20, 12.6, 15.7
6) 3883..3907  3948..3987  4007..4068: 0.17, 12.5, 19.2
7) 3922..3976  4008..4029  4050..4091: -0.20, 12.5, 19.5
